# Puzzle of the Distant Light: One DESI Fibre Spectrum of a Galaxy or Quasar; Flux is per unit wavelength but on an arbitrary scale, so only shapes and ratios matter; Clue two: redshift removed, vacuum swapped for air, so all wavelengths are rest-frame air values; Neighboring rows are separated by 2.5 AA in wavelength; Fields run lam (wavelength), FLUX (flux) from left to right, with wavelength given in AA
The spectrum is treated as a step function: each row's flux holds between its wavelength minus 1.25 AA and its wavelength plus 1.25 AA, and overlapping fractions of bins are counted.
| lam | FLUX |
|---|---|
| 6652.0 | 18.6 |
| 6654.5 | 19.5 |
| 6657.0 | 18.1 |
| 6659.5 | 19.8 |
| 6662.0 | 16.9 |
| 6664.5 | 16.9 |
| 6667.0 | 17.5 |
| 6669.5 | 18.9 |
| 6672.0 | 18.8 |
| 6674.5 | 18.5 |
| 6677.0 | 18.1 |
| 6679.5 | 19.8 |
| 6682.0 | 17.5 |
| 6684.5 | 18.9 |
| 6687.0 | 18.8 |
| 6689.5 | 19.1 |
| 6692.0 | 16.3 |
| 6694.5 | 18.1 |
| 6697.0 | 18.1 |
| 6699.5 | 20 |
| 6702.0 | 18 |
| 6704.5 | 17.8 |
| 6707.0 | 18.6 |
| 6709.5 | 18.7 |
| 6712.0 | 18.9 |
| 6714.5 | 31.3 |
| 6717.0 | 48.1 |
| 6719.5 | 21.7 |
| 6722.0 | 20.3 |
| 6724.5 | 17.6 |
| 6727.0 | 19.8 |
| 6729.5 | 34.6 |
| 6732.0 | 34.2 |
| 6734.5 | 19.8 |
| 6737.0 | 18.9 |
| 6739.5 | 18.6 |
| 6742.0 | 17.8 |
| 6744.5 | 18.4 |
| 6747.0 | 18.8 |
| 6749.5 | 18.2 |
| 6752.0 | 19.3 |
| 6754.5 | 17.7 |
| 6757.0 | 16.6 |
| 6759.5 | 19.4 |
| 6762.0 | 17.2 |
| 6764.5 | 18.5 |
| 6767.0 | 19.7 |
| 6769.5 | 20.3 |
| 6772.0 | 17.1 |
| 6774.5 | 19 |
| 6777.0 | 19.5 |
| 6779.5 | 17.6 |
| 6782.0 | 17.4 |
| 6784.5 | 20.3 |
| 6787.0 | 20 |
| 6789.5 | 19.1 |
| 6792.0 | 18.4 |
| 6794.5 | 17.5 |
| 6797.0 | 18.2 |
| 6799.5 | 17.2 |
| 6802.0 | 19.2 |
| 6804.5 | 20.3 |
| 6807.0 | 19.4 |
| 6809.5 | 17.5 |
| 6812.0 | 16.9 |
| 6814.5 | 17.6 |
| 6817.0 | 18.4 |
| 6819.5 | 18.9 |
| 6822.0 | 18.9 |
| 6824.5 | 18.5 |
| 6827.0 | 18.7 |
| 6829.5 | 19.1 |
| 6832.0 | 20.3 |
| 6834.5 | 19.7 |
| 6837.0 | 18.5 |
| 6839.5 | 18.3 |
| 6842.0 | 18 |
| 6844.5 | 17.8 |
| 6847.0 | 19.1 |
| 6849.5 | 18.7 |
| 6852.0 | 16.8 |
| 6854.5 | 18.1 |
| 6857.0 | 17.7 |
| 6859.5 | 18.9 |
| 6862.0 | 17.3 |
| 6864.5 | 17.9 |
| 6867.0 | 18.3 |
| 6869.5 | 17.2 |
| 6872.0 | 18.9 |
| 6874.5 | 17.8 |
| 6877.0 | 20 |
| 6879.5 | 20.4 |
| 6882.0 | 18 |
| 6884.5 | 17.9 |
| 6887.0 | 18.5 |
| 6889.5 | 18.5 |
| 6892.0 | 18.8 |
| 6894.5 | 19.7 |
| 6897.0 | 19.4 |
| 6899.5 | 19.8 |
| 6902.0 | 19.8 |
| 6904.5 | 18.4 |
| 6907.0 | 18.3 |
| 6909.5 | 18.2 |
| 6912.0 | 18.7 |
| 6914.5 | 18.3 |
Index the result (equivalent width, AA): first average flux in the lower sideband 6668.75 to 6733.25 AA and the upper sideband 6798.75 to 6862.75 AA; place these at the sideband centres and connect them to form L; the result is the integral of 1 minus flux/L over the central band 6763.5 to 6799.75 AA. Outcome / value 1.8 AA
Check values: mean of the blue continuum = 21.6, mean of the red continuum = 18.5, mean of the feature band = 18.7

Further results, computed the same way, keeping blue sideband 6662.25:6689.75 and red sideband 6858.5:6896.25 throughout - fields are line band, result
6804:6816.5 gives 0.17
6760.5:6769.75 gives -0.17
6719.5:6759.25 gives -4.94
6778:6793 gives -0.29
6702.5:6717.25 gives -4.22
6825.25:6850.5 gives -0.41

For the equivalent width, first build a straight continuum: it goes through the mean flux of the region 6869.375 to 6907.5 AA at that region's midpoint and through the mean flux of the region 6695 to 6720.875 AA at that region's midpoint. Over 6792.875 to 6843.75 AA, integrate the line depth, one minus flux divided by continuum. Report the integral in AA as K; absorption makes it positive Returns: 4.8 AA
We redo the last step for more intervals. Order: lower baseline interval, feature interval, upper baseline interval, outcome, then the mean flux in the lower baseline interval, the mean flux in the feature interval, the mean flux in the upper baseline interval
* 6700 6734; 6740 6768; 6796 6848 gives 5.02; 24.4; 18.3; 18.6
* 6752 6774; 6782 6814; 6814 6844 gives -0.02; 18.4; 18.6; 18.7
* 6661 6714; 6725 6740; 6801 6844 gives -4.62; 18.5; 24.3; 18.7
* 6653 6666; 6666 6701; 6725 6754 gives 1.34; 18.2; 18.5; 21.5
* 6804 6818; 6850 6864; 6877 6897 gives 0.63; 18.2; 17.8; 18.9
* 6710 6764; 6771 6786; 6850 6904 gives 1.81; 22.1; 18.5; 18.6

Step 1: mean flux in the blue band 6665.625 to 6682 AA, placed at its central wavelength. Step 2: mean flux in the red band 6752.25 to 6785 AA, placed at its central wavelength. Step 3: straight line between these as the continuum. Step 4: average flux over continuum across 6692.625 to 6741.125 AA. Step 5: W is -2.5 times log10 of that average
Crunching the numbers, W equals -0.22 mag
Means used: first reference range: 18.5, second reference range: 18.5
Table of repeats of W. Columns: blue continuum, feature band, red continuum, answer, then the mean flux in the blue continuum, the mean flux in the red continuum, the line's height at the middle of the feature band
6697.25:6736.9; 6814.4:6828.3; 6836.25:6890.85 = 0.07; 23.7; 18.3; 19.8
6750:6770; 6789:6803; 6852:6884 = 0.01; 18.5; 18.3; 18.4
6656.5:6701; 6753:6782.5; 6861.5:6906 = 0.01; 18.3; 18.7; 18.5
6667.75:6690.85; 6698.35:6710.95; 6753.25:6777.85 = 0.00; 18.7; 18.5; 18.6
